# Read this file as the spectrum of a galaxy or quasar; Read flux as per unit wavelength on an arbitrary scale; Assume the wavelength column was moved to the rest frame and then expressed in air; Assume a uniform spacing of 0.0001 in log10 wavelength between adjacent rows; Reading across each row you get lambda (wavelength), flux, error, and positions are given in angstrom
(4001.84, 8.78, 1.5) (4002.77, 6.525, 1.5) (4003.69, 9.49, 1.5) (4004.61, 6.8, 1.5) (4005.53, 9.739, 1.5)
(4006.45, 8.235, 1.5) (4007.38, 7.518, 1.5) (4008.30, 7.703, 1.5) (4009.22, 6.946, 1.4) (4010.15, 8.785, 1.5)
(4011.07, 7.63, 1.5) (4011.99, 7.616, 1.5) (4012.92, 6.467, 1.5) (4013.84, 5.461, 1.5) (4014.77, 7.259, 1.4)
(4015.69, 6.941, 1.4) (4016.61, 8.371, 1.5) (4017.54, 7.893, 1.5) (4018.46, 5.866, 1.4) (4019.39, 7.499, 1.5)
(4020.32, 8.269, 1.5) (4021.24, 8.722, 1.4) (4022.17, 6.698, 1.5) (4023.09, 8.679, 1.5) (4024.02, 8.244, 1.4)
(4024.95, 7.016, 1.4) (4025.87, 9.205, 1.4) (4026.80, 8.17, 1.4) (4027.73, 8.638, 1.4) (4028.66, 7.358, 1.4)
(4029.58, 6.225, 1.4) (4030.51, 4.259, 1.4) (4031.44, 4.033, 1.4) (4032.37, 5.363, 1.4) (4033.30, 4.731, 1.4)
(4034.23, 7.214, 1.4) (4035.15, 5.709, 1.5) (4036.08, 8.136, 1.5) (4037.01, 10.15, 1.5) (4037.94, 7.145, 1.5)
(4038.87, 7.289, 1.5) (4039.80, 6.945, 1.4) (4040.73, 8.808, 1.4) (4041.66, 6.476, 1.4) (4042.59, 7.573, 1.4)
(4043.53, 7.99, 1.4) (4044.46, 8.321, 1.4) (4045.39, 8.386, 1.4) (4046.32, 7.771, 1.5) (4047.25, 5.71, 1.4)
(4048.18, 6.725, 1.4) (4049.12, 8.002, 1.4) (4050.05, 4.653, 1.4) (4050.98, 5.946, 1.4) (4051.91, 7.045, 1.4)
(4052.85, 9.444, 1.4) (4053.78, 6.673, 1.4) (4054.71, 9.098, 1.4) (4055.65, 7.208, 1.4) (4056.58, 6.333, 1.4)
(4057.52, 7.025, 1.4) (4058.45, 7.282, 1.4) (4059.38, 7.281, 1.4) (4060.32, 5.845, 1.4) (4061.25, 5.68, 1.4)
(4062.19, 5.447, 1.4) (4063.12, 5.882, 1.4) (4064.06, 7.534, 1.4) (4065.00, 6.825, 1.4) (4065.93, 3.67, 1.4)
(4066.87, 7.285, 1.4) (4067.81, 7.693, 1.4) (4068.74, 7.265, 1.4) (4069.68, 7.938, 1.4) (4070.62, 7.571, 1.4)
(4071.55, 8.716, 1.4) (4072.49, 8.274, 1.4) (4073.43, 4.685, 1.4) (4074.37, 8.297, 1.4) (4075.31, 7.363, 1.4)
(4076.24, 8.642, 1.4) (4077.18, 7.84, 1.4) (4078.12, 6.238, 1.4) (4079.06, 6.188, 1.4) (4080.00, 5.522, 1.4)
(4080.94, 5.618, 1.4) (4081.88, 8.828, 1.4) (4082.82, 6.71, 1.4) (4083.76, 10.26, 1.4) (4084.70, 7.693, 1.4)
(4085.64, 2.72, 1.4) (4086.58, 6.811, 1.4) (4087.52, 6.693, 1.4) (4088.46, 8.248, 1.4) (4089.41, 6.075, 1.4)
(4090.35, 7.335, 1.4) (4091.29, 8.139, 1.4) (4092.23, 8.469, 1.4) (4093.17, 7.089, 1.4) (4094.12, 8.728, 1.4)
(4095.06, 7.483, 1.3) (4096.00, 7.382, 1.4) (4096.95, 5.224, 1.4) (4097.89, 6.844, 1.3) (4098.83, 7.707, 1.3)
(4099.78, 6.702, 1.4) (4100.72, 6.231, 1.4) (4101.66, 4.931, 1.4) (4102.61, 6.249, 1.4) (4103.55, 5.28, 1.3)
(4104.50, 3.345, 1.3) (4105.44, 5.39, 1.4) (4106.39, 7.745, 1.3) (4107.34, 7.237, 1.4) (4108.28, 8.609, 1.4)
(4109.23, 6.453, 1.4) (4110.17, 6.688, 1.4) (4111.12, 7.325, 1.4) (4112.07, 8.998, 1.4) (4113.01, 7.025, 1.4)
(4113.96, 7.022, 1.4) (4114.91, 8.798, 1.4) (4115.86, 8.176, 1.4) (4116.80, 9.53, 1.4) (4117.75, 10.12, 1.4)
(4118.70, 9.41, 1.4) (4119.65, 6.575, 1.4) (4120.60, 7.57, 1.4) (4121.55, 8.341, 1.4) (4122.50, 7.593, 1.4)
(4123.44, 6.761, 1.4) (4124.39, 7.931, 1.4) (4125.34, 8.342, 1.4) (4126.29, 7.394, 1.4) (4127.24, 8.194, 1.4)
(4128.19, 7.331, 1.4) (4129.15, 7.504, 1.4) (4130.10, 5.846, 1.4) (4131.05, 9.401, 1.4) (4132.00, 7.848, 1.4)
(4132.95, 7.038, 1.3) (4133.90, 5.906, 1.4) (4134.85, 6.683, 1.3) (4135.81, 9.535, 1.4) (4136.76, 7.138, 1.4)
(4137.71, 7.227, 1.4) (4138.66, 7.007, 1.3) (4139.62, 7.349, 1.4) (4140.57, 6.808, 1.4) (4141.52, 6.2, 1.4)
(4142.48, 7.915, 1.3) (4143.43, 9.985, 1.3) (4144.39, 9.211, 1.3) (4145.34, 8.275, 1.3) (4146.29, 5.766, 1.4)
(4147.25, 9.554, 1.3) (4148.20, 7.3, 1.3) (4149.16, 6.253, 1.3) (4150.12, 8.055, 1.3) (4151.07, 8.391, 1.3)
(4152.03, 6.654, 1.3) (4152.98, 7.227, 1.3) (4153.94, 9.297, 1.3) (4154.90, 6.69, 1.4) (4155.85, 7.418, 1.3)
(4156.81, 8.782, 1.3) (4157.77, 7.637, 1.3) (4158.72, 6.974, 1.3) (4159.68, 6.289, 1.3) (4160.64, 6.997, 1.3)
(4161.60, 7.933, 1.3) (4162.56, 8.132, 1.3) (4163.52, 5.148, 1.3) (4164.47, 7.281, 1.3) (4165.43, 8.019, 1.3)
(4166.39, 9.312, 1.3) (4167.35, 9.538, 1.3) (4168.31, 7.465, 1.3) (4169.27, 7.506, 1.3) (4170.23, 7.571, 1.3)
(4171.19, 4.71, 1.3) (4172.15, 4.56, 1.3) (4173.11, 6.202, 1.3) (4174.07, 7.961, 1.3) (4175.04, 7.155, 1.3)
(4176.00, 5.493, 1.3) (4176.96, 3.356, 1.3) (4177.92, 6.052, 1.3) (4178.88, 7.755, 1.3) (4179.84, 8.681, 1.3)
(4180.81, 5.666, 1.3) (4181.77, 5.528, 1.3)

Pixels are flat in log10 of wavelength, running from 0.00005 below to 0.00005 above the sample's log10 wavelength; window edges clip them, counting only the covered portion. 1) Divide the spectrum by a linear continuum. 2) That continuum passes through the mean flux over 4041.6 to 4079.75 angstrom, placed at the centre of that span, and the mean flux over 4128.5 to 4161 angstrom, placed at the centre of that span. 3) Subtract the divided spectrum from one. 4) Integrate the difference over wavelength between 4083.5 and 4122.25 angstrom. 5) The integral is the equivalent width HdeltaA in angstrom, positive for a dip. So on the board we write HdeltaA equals 0.43 angstrom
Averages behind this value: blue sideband 7.07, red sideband 7.53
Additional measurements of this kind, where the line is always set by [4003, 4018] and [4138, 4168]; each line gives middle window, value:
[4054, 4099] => 3.6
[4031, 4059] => 2.0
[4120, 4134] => 0.2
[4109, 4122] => -0.6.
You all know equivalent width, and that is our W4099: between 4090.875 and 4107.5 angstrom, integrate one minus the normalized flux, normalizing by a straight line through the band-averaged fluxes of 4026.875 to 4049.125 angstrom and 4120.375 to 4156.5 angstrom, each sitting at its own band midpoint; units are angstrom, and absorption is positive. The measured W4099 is 1.63 angstrom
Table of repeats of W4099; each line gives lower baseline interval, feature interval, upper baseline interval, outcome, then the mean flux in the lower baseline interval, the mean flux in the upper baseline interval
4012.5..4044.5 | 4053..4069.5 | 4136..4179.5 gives 1.0 angstrom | 7.22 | 7.3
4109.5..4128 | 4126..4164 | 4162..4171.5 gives 1.1 angstrom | 7.97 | 7.52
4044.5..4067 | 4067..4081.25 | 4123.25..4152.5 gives -0.5 angstrom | 6.8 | 7.58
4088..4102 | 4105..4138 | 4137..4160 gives -1.4 angstrom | 7.13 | 7.6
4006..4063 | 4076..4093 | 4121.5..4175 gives 0.5 angstrom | 7.19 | 7.48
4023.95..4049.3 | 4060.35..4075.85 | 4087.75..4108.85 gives 0.3 angstrom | 7.17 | 6.83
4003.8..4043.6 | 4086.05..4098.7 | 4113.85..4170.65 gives 0.5 angstrom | 7.36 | 7.72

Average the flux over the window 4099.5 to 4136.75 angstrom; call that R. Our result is 7.36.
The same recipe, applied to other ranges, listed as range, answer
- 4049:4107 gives 6.87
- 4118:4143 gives 7.52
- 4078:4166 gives 7.34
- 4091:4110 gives 6.75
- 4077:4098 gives 7.04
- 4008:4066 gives 7.12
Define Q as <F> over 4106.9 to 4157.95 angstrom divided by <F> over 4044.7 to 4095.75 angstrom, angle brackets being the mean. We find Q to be 1.1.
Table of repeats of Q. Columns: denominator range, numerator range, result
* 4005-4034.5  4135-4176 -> 1.03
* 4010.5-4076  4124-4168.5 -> 1.07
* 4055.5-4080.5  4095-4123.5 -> 1.05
